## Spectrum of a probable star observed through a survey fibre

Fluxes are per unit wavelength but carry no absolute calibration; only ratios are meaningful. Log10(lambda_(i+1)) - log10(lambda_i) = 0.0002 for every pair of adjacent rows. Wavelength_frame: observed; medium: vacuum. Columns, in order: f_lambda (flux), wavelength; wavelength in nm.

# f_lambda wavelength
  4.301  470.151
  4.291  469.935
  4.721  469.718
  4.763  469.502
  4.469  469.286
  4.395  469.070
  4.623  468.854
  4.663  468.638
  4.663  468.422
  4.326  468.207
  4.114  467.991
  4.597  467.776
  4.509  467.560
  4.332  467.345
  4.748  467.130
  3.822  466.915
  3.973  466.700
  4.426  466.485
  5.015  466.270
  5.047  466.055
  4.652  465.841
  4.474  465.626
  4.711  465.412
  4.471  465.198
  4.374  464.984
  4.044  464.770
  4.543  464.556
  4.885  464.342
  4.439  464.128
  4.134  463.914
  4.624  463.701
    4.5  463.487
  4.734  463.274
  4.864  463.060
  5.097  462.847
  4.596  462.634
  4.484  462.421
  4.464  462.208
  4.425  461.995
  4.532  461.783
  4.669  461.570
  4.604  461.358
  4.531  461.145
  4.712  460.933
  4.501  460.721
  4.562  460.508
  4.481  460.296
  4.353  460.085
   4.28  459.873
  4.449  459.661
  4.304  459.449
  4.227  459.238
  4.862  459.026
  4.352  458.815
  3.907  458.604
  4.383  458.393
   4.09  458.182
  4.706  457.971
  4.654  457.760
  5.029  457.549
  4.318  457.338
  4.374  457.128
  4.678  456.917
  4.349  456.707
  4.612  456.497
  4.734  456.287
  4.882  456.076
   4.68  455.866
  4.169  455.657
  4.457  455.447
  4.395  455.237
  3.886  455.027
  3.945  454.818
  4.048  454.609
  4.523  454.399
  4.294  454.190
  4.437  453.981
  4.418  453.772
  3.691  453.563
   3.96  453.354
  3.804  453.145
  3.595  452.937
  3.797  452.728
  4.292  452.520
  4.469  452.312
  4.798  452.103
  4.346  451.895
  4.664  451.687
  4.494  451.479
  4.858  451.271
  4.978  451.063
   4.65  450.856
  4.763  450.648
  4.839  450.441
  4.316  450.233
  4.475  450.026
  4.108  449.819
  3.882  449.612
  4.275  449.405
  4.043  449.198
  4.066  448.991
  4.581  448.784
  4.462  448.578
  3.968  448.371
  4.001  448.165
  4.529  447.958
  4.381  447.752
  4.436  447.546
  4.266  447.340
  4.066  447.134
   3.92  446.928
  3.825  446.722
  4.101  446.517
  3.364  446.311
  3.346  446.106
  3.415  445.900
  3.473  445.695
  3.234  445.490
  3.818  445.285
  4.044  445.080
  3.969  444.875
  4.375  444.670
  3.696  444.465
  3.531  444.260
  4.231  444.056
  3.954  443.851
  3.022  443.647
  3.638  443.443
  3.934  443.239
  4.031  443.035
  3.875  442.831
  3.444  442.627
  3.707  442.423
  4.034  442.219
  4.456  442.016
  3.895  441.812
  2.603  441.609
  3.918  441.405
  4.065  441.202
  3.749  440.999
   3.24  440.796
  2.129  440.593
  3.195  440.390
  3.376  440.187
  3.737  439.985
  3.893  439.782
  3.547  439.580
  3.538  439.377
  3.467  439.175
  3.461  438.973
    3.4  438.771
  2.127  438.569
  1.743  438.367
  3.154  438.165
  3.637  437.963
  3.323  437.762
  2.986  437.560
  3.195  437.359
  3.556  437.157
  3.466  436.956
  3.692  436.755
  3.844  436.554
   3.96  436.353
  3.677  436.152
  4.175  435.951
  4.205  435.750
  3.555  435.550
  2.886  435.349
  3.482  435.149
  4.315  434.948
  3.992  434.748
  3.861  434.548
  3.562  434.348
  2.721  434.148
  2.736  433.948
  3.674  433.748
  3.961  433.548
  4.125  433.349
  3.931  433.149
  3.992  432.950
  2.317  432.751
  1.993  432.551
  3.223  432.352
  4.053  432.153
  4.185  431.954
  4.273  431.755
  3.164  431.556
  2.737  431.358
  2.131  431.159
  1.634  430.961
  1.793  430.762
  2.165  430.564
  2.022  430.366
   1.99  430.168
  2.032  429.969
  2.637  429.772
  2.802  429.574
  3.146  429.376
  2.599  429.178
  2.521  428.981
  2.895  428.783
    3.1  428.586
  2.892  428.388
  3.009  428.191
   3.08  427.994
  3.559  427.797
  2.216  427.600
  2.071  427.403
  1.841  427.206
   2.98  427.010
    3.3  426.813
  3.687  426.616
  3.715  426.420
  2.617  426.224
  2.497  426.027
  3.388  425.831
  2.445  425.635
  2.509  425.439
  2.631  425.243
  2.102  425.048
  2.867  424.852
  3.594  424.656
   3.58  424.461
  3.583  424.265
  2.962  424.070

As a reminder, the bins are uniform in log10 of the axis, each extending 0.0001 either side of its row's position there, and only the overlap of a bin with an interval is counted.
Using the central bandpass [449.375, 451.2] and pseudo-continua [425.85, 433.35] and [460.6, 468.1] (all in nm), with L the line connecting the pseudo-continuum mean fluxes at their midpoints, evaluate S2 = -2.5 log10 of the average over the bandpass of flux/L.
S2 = -0.17 mag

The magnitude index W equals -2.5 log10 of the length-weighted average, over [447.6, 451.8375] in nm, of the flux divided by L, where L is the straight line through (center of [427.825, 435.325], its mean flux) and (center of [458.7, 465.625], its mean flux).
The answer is -0.13 mag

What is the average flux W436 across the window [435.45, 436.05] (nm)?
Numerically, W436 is 3.98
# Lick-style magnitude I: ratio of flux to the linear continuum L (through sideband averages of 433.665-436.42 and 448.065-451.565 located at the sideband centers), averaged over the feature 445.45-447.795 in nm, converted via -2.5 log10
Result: 0.111 mag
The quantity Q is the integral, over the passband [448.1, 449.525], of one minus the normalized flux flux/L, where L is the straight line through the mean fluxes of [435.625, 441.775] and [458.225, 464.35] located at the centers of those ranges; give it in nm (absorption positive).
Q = -0.11 nm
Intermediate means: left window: 3.41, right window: 4.51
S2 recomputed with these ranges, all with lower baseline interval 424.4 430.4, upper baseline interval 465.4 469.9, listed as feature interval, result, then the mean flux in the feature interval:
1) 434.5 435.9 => -0.20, 3.77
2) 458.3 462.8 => -0.06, 4.47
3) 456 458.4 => -0.13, 4.57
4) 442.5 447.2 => -0.06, 3.75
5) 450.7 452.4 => -0.21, 4.66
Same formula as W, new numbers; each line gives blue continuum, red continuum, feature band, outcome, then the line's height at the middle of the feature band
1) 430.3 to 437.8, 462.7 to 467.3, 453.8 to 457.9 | -0.064 mag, 4.19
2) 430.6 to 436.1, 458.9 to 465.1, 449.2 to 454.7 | -0.057 mag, 4.11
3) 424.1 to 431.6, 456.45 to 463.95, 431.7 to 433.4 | -0.183 mag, 2.98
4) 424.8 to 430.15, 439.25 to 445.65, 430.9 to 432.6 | -0.027 mag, 3.03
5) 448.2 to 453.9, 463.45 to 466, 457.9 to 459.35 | 0.015 mag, 4.42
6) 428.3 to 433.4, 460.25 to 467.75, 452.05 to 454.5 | -0.044 mag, 3.99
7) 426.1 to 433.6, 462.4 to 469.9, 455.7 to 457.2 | -0.126 mag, 4.1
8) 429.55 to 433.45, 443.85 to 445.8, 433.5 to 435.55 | -0.141 mag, 3.08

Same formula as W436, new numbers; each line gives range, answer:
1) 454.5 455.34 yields 4.07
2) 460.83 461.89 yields 4.61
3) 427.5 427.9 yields 2.89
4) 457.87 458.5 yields 4.39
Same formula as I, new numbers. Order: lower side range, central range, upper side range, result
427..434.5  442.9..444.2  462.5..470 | -0.093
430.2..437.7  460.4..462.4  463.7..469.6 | -0.061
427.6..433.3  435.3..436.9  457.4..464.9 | -0.192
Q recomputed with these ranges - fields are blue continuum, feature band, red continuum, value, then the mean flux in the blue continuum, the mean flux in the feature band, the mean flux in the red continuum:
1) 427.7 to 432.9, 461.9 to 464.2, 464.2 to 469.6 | -0.14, 2.78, 4.58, 4.5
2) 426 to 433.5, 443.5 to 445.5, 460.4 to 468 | -0.12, 2.88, 3.81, 4.54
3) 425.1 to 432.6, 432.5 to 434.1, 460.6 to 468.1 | -0.19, 2.78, 3.36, 4.53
